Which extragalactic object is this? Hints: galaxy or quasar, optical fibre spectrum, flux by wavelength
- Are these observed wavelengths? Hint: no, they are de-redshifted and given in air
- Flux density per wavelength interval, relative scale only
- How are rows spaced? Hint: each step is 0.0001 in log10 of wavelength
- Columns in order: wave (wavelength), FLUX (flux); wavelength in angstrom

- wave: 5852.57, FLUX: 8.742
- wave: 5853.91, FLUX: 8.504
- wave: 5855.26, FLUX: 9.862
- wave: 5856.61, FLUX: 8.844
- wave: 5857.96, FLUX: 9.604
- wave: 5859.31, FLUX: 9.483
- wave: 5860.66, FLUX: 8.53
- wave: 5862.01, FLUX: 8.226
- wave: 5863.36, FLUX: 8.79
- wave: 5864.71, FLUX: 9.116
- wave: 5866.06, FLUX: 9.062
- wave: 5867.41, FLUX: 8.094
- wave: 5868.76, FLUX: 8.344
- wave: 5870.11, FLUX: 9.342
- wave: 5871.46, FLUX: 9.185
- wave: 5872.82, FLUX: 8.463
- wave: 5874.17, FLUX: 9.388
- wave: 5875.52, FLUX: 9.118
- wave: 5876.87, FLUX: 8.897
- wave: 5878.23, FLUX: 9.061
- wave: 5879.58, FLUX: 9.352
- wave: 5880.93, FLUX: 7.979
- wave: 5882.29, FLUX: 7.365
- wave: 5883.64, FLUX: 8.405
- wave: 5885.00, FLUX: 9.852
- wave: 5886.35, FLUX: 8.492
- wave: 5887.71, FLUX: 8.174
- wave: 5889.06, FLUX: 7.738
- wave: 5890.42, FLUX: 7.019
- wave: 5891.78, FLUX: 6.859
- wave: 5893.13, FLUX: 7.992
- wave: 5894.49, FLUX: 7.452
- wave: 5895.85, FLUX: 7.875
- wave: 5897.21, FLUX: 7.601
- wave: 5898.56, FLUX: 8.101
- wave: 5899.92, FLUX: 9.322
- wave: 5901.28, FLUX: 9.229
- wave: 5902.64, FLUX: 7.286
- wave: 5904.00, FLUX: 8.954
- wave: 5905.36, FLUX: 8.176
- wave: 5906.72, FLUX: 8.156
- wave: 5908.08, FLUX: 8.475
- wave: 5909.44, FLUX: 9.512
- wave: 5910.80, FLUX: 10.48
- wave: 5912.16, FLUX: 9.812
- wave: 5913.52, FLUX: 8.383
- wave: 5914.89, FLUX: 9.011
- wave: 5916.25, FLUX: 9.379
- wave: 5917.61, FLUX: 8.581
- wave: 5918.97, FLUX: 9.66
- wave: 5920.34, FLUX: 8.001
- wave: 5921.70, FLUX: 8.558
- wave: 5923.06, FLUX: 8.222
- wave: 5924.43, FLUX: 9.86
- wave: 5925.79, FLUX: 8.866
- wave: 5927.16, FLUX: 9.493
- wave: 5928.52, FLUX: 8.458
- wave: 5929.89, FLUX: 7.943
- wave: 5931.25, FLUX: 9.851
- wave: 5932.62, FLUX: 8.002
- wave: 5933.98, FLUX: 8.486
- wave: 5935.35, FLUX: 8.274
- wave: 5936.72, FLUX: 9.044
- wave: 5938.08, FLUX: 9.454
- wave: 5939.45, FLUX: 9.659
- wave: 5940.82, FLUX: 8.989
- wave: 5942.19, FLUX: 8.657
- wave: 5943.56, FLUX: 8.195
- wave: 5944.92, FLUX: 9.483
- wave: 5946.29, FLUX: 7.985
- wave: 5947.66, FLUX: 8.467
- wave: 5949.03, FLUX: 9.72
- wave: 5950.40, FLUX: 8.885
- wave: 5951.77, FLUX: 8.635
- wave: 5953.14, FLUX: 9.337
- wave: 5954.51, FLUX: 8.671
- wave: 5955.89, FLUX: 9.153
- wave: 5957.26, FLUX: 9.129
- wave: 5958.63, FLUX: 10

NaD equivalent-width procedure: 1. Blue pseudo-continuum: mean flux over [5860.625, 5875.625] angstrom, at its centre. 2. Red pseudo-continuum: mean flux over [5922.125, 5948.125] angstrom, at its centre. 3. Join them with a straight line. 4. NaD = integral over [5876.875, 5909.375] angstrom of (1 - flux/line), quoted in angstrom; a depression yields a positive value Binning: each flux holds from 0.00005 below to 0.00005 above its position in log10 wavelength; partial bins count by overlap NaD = 2.1 angstrom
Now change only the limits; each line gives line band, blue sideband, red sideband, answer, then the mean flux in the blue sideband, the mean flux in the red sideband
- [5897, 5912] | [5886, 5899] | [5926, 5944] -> -1.3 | 7.7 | 8.82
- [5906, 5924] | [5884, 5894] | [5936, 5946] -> -0.9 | 8.02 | 9.03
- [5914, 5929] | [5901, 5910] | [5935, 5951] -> -0.4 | 8.5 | 8.92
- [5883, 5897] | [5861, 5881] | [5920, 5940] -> 1.4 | 8.85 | 8.82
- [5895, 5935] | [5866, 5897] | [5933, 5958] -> -0.4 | 8.39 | 8.89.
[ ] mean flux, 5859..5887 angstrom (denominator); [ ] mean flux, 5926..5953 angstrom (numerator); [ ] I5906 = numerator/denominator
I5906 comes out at 1.01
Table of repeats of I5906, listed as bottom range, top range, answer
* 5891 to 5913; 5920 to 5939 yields 1.04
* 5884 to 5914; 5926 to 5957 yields 1.05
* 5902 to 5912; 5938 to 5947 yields 1.01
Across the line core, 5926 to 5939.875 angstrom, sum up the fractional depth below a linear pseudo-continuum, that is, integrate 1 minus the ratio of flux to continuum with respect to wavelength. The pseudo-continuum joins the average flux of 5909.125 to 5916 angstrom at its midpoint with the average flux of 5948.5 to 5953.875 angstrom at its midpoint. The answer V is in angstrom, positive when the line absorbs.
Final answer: 0.6 angstrom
